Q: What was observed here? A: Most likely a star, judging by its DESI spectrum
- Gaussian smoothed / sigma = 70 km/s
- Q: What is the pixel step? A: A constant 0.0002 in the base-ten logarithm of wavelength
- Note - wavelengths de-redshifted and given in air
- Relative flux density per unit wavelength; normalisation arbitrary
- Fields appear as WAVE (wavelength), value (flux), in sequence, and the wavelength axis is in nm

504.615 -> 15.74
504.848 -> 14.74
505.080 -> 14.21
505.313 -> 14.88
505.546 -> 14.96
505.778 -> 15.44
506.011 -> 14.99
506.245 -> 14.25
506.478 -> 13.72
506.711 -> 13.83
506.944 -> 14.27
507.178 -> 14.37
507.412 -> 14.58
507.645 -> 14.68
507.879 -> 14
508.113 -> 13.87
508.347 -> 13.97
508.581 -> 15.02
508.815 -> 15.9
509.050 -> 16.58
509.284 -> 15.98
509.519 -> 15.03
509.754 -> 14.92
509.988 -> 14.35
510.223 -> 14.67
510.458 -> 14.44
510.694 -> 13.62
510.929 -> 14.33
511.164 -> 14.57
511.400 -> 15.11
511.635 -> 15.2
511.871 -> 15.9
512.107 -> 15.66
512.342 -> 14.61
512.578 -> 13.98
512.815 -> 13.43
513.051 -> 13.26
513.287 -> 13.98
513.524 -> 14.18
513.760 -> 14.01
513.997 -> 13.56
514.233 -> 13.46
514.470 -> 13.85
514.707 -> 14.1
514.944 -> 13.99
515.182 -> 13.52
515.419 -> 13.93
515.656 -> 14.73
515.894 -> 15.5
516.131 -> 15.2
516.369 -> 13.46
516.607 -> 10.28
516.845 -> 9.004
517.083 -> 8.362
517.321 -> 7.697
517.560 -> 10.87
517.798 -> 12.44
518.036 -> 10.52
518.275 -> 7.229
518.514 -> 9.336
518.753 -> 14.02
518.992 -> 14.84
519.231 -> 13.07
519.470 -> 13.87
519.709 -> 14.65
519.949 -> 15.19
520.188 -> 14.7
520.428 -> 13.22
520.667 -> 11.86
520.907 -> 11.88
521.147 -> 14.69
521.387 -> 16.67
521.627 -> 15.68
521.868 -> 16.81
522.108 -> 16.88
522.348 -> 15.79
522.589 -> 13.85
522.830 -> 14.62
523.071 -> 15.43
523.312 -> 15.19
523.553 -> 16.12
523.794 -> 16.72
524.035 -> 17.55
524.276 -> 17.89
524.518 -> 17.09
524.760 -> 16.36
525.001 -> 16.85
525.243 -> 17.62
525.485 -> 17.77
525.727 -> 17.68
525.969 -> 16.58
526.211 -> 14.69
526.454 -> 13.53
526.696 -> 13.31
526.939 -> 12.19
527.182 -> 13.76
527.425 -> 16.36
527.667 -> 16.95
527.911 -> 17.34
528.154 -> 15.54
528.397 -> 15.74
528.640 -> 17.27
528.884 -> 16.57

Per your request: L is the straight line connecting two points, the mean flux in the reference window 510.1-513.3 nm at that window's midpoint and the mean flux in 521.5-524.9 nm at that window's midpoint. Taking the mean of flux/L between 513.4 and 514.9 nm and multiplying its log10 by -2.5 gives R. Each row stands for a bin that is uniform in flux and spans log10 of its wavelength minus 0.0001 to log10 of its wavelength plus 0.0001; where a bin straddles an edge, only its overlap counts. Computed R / 0.07 mag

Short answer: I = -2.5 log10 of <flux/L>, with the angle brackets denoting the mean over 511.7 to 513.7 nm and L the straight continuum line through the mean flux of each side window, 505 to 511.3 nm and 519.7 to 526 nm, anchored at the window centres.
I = 0.045 mag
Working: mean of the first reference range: 14.6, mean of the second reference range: 15.8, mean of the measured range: 14.4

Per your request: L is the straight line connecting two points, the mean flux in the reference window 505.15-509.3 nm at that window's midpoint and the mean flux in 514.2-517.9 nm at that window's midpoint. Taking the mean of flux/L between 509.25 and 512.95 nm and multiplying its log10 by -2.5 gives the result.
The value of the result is -0.074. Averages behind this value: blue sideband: 14.7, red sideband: 12.5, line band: 14.7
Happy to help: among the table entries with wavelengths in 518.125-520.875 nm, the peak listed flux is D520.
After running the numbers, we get 15.19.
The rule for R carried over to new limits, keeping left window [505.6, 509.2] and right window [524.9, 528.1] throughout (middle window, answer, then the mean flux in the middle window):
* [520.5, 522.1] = 0.05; 14.7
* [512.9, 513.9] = 0.09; 13.8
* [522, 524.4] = -0.03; 16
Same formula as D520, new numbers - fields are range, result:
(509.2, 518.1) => 15.98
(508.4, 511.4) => 16.58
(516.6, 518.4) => 12.44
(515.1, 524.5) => 17.89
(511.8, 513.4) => 15.9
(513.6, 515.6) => 14.1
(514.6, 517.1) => 15.5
